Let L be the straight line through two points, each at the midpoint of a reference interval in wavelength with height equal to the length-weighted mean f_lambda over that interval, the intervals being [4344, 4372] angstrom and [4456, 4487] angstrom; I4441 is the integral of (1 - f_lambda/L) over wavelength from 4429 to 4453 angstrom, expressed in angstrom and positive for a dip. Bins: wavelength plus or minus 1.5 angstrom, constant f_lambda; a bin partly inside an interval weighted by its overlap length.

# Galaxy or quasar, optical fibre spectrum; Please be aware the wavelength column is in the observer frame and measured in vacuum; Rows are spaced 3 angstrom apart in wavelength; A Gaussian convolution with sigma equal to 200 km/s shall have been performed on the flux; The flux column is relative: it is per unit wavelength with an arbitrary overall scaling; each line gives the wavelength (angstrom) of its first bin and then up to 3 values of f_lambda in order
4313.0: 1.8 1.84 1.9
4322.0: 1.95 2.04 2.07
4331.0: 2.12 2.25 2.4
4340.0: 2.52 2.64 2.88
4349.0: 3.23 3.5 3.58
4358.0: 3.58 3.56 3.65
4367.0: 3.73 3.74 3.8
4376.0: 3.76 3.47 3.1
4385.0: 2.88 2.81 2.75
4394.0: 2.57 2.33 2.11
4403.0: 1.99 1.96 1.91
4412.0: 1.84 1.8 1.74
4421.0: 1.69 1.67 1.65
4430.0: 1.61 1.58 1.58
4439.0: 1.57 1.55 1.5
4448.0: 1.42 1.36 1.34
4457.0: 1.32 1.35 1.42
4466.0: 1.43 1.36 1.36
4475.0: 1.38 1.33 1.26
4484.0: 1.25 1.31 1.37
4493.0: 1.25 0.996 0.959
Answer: 5.03 angstrom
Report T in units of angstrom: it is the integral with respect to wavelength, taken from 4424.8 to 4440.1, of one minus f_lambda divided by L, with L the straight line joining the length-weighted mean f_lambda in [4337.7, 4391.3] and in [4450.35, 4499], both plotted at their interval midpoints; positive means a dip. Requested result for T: 3.4 angstrom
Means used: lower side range 3.29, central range 1.6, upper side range 1.31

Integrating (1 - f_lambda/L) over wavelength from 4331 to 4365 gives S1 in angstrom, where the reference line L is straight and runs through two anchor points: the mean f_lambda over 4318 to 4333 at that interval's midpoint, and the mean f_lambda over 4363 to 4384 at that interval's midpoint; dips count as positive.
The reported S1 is -3.0 angstrom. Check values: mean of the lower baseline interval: 2.03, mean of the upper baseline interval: 3.59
